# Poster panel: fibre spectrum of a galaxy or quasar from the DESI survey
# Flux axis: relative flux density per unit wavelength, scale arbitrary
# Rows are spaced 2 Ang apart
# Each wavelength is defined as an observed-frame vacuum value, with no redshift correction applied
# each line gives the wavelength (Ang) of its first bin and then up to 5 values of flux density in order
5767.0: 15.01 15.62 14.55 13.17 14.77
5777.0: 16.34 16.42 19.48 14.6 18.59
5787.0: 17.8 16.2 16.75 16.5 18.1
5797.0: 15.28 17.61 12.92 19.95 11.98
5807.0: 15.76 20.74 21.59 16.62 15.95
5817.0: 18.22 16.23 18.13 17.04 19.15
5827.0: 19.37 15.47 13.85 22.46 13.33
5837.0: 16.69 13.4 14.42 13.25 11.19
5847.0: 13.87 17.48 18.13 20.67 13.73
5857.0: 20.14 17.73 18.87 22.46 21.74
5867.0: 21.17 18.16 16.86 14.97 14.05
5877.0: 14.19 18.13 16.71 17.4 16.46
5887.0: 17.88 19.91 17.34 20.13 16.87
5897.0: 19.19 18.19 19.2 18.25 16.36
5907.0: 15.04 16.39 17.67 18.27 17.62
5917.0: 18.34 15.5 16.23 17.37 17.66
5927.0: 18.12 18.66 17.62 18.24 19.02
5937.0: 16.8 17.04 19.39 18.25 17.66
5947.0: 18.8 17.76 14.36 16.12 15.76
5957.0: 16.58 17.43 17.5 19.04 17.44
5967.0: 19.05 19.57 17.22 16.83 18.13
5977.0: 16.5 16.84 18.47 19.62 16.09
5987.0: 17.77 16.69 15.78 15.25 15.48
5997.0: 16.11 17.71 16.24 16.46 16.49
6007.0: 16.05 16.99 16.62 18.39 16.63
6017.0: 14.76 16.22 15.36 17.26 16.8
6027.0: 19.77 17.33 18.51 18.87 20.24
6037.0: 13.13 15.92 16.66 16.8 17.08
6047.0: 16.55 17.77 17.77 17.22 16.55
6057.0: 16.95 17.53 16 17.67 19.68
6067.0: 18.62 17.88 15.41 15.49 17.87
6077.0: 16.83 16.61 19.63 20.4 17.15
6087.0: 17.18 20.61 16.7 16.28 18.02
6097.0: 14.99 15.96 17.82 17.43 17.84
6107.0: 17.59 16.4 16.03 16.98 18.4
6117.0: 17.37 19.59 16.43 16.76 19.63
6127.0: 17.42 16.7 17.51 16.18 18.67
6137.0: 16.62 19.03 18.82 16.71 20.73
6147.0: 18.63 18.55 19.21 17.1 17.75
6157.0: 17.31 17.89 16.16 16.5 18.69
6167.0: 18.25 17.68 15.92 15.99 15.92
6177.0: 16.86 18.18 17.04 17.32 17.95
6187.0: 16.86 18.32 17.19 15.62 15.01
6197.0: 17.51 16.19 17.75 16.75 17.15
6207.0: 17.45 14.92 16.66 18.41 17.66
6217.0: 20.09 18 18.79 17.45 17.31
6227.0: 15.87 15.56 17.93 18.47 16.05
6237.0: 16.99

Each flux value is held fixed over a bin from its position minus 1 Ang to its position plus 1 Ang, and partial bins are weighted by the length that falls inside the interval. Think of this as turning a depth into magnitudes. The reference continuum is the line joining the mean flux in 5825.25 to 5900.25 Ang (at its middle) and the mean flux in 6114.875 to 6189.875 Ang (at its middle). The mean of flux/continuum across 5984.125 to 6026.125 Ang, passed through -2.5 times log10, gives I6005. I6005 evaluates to 0.06 mag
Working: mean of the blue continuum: 17.2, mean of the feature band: 16.4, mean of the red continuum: 17.6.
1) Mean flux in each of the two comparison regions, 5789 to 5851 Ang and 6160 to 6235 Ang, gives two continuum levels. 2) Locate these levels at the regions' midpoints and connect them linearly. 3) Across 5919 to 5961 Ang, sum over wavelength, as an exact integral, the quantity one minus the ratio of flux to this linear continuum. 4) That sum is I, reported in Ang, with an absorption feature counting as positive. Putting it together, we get -1.8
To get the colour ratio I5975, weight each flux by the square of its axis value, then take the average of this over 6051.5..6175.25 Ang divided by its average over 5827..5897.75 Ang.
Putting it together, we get 1.11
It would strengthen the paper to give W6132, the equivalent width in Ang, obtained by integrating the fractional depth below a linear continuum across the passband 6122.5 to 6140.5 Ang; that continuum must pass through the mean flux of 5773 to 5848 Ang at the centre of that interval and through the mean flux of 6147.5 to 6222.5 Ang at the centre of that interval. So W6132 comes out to -0.5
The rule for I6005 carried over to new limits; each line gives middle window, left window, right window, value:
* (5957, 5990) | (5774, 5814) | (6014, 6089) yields -0.03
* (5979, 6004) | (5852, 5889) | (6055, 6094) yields 0.06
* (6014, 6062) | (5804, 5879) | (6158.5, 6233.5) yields 0.01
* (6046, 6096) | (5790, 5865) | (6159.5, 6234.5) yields -0.03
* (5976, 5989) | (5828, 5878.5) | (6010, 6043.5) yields -0.03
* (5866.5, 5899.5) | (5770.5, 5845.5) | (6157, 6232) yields -0.05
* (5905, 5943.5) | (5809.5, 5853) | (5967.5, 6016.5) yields -0.04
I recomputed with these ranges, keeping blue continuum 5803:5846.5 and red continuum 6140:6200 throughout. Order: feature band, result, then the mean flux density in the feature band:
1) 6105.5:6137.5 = -0.3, 17.4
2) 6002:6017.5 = 0.3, 16.6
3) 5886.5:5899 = -1.4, 18.6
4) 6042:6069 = -0.5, 17.4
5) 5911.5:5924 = -0.4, 17.2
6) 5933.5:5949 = -1.2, 18.1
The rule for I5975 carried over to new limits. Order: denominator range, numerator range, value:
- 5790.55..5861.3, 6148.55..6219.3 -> 1.16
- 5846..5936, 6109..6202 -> 1.07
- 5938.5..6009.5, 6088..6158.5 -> 1.08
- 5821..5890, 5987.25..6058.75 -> 1.04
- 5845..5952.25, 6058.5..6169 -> 1.07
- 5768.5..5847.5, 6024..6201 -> 1.18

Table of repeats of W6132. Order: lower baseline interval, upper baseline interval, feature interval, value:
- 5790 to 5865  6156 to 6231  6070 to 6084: -0.3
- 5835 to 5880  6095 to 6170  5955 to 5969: -0.6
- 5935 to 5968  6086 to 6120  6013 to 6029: 0.5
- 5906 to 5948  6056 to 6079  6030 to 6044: 0.1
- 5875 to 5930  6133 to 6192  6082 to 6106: 0.1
